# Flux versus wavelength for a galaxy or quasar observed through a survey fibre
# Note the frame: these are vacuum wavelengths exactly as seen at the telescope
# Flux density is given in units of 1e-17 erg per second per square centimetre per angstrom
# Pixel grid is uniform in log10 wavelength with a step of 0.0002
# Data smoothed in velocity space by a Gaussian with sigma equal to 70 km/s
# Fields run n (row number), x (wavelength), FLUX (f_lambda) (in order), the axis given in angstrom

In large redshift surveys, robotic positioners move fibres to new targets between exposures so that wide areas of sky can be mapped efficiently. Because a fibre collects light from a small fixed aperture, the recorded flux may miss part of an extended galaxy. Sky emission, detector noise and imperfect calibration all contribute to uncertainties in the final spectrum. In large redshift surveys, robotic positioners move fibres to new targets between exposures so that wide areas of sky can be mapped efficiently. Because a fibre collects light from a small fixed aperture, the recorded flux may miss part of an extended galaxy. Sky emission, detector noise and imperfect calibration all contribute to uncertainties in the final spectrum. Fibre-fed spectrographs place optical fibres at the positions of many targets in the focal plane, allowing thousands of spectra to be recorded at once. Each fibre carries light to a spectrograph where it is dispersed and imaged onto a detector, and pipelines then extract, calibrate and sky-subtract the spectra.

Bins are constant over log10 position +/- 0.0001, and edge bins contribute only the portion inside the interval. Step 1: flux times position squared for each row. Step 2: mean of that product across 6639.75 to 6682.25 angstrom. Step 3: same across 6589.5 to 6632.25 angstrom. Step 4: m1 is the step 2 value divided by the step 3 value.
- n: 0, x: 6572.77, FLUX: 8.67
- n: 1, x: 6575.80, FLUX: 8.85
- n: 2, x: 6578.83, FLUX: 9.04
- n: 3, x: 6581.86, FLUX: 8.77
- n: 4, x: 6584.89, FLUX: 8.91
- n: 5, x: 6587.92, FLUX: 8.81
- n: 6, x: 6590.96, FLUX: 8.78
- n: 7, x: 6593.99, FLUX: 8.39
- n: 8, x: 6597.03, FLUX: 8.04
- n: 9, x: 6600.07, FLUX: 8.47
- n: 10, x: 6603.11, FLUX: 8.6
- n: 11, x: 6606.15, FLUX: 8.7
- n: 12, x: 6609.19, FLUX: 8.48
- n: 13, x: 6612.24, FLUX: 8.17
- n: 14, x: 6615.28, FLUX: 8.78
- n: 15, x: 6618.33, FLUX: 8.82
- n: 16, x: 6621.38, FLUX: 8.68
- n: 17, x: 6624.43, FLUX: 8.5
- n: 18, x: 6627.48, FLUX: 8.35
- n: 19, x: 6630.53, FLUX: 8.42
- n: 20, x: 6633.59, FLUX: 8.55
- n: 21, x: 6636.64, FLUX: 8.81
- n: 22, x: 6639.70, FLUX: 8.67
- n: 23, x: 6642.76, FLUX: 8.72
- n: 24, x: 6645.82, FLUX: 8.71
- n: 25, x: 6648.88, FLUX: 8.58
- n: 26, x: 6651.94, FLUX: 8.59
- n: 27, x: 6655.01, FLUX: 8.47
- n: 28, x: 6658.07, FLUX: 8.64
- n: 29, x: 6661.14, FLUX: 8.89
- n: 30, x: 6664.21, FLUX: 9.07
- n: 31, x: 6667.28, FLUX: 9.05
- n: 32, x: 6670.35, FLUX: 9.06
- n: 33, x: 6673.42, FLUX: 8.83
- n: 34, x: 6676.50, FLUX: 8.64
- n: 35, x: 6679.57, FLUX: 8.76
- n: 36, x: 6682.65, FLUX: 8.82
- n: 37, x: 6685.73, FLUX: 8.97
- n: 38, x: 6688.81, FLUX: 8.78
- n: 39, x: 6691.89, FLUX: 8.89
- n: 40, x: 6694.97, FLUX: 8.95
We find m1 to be 1.05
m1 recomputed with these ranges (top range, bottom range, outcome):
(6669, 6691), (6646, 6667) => 1.02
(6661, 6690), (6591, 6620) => 1.07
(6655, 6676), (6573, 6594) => 1.03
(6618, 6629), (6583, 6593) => 0.98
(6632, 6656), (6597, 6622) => 1.02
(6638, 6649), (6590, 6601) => 1.05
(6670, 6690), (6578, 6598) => 1.04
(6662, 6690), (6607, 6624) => 1.05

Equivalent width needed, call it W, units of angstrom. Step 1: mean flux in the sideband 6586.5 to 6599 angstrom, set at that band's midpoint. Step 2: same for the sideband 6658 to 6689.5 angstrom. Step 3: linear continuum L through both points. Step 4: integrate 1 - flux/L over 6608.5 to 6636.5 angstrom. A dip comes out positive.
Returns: 0.30 angstrom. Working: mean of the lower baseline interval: 8.5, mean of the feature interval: 8.54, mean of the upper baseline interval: 8.88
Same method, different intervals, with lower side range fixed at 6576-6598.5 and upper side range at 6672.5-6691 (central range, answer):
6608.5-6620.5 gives 0.20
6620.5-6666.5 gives 0.55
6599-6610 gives 0.17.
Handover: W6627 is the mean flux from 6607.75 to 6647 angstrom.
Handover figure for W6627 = 8.59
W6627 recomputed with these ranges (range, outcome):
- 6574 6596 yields 8.77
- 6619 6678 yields 8.7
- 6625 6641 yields 8.56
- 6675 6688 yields 8.8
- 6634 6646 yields 8.71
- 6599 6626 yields 8.58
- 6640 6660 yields 8.63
